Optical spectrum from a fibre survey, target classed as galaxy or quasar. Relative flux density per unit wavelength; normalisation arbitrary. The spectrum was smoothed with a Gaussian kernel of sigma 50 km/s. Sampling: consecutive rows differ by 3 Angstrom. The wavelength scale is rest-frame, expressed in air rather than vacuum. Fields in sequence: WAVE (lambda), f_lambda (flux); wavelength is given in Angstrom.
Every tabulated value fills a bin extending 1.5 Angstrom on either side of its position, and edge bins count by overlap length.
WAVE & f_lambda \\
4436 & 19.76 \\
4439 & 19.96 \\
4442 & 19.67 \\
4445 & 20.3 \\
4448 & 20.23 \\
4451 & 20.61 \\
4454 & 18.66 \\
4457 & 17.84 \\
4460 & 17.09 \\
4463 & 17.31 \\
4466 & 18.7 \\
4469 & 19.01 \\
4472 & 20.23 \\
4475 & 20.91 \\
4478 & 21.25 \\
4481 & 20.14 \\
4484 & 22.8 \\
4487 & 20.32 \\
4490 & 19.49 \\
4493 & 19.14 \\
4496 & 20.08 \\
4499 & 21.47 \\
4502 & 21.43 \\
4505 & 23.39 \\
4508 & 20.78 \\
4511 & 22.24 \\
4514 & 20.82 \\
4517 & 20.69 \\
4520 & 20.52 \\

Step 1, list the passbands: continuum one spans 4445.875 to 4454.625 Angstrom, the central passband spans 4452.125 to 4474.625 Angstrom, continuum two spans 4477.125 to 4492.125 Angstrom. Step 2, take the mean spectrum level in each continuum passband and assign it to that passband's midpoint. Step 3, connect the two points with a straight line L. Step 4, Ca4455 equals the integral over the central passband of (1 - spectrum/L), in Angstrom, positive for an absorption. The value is 1.9 Angstrom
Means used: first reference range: 20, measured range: 18.6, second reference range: 20.7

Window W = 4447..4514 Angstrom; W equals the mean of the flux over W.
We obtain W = 20.2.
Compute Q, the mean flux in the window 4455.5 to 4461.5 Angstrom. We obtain 17.5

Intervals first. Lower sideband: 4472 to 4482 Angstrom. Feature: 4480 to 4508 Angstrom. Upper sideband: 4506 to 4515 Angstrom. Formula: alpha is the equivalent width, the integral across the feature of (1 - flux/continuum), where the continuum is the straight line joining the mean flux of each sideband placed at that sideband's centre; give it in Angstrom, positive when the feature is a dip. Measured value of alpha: 0.2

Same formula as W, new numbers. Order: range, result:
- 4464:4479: 19.9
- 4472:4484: 21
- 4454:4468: 17.9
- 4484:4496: 20.1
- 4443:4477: 19.2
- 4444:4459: 19.4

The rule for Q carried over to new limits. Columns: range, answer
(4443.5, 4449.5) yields 20.3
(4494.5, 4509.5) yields 21.4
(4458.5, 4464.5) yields 17.2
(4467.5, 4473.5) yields 19.6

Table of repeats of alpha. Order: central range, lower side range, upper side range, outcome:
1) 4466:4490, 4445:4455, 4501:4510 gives 0.55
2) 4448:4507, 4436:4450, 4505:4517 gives 2.18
